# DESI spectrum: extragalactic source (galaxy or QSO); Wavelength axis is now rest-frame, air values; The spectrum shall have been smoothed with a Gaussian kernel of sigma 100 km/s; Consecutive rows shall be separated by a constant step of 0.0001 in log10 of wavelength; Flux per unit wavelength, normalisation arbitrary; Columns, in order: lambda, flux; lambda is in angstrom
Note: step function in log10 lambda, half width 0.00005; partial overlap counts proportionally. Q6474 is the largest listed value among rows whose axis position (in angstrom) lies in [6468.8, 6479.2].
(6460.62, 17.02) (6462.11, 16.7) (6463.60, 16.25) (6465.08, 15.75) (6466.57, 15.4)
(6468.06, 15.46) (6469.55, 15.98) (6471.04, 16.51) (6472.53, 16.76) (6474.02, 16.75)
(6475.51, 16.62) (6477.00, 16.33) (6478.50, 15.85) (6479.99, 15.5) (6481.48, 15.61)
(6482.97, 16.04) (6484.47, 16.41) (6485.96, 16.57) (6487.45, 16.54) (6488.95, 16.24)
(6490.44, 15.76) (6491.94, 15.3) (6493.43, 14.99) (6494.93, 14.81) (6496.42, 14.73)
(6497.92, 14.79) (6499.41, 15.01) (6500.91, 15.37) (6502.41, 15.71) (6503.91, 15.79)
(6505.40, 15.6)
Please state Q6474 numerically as 16.76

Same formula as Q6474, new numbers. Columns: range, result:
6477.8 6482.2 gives 15.85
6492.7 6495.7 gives 14.99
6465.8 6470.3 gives 15.98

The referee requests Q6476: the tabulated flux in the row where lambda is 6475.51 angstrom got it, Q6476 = 16.62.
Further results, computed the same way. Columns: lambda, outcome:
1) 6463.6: 16.25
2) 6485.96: 16.57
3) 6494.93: 14.81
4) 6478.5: 15.85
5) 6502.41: 15.71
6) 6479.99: 15.5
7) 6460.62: 17.02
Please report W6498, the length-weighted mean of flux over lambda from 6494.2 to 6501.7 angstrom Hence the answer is 15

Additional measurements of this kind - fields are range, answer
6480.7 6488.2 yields 16.2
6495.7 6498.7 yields 14.8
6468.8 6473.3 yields 16.4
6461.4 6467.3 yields 16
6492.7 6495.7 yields 14.9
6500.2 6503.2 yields 15.5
